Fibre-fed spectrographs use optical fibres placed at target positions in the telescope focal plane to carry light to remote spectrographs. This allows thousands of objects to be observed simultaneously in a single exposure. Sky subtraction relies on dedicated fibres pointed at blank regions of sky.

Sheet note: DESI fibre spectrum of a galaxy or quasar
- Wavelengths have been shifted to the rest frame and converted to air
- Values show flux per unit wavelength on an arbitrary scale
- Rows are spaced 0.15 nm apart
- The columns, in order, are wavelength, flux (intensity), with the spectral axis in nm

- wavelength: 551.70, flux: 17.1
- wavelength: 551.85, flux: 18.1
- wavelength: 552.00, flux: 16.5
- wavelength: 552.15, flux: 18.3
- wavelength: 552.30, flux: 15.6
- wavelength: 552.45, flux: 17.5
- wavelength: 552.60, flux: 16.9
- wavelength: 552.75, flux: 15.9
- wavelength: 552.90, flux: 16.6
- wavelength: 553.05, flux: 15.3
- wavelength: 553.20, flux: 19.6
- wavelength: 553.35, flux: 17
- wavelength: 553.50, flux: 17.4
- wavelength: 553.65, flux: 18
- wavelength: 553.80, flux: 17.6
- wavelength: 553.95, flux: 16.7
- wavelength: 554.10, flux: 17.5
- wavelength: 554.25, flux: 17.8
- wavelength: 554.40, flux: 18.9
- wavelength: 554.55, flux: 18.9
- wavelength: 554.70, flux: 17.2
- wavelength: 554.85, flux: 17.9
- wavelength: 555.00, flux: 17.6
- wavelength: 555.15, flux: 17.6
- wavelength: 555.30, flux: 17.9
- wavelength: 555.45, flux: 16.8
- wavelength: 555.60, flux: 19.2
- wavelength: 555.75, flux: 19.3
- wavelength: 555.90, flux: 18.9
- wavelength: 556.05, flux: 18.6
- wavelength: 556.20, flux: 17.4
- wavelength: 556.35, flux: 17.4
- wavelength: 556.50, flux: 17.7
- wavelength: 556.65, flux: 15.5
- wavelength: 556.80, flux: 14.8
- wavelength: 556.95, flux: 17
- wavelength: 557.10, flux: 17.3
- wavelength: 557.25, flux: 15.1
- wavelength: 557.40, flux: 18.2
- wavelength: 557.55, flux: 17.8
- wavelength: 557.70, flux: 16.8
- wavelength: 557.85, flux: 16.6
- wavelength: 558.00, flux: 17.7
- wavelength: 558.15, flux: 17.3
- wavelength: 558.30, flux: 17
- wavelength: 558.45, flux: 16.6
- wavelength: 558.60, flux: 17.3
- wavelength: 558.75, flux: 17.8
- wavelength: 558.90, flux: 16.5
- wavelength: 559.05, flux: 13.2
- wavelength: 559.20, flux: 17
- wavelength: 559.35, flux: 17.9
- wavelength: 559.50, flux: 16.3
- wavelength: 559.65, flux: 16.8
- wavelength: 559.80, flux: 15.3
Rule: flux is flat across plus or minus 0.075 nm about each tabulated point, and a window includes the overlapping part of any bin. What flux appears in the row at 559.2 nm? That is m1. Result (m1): 17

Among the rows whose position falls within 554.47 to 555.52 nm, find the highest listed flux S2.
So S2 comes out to 18.9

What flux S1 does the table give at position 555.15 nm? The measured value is 17.6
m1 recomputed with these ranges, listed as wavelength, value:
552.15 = 18.3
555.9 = 18.9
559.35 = 17.9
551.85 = 18.1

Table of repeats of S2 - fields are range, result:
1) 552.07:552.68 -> 18.3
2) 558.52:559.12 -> 17.8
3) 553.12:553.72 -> 19.6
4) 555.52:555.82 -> 19.3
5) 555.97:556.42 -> 18.6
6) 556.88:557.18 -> 17.3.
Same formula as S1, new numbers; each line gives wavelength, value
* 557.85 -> 16.6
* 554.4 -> 18.9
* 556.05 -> 18.6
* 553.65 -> 18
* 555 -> 17.6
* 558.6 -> 17.3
